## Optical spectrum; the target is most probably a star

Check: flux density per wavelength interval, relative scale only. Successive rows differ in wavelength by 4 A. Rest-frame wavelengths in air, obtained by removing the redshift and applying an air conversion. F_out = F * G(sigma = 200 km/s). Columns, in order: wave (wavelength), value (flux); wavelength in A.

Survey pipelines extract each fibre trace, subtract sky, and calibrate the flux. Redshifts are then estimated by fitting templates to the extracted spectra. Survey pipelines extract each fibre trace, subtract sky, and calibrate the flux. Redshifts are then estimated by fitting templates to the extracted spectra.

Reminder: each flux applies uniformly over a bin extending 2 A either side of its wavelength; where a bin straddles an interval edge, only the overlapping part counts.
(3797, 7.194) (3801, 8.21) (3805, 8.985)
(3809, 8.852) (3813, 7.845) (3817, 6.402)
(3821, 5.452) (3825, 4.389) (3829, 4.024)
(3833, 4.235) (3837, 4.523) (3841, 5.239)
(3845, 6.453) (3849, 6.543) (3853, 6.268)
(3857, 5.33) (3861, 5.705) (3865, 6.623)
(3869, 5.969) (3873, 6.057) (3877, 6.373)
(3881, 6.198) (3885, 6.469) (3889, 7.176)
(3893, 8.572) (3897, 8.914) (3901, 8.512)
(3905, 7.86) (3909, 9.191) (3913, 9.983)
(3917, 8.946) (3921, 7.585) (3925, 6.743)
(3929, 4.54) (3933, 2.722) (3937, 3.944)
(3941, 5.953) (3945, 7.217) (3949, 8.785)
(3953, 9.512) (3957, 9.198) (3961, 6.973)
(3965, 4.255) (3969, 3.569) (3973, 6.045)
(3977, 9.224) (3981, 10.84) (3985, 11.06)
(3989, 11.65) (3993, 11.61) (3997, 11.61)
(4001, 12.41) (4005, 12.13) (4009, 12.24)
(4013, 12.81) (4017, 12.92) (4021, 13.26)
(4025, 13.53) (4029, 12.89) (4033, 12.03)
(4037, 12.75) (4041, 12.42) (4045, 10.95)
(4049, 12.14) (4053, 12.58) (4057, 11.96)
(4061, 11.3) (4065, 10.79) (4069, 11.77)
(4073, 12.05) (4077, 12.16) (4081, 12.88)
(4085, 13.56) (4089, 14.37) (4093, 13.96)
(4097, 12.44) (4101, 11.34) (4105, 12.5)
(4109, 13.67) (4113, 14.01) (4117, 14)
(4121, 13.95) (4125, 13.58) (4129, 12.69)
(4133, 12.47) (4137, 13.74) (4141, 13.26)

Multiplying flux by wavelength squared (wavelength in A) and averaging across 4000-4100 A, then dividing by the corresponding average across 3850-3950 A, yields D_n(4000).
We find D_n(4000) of 2.0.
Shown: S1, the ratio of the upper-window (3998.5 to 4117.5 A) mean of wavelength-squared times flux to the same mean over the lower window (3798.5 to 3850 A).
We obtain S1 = 2.3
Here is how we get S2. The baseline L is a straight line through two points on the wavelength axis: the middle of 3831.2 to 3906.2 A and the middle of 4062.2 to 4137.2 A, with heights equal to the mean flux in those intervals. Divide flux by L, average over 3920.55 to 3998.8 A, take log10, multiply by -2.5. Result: 0.19 mag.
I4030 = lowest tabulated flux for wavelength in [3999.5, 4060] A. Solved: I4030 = 10.95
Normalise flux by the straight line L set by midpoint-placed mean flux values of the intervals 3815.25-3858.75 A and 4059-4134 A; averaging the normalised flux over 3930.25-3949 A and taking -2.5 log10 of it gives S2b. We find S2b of 0.48 mag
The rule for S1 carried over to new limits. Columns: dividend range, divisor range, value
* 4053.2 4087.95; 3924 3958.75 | 2.00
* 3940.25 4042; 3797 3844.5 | 1.81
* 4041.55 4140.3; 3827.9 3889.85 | 2.45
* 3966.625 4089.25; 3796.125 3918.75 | 1.85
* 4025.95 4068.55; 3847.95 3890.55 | 2.11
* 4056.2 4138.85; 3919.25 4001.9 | 1.75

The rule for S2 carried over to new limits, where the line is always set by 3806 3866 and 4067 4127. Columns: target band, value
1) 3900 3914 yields -0.13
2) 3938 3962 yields 0.16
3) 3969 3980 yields 0.33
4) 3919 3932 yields 0.35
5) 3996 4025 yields -0.18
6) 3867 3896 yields 0.06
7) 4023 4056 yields -0.08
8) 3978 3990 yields -0.10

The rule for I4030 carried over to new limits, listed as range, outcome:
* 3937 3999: 3.569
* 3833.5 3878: 4.523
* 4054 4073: 10.79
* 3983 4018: 11.06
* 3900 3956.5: 2.722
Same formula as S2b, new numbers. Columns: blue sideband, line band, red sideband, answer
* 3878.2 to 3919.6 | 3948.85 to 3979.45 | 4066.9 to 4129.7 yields 0.33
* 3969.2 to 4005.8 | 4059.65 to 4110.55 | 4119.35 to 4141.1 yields -0.02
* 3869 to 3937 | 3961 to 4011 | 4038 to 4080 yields 0.01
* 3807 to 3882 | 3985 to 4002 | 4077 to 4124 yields -0.15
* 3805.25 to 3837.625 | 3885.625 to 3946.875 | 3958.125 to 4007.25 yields 0.10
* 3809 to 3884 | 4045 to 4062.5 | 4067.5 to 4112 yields -0.01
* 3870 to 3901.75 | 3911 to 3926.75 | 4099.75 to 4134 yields -0.04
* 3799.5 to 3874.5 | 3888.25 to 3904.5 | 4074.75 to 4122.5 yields -0.08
